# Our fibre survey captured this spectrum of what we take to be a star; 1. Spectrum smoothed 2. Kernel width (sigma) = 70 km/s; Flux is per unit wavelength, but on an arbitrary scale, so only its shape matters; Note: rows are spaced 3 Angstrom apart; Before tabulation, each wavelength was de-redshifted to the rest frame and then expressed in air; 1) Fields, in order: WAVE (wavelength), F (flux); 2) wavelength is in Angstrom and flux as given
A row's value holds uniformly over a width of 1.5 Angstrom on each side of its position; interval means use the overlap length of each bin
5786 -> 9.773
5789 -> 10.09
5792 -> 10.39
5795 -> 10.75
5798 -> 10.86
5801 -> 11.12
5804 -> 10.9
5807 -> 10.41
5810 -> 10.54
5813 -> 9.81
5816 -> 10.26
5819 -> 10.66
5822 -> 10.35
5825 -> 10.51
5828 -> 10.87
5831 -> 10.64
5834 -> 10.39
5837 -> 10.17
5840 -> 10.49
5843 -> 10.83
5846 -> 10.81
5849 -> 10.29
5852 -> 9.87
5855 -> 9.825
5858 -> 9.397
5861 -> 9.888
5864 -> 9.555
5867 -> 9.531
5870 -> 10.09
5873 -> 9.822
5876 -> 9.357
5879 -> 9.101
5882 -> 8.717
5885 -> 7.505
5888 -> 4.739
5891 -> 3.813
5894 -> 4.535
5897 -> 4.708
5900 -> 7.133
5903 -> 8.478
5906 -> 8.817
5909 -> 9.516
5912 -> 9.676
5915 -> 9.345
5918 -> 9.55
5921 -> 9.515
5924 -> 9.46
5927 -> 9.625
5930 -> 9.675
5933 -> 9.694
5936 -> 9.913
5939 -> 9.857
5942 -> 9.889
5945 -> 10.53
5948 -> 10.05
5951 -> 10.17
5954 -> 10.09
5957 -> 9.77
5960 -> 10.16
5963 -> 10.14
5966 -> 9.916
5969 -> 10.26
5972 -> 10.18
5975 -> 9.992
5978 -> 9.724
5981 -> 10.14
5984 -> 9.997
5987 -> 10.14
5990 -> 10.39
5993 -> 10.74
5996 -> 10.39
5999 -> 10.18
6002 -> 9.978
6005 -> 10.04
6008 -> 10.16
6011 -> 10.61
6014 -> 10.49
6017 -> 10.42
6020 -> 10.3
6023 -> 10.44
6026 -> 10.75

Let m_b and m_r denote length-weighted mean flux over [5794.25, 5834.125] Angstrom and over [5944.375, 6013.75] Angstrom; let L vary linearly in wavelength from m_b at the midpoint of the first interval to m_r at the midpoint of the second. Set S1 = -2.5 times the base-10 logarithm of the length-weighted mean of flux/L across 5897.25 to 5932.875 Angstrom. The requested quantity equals 0.146 mag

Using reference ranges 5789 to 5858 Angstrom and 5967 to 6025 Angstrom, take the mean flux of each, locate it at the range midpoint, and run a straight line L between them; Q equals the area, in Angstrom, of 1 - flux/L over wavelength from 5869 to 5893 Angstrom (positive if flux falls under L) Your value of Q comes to 6.0 Angstrom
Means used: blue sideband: 10.5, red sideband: 10.2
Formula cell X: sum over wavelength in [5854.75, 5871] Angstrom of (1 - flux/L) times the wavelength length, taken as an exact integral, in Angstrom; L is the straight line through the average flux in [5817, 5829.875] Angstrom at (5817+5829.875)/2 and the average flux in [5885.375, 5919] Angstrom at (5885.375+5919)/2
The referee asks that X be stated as -1.41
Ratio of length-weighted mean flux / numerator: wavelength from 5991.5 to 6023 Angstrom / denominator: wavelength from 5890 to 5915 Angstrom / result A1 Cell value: 1.4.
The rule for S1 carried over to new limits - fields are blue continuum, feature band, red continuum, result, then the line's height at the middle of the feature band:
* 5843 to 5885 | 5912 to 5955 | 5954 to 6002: 0.02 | 9.95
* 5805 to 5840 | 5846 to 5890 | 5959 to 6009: 0.14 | 10.3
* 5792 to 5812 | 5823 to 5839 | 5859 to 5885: -0.04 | 10.2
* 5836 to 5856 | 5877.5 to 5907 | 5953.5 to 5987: 0.46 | 10.2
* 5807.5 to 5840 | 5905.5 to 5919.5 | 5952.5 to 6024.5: 0.10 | 10.3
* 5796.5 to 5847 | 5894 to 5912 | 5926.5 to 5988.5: 0.32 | 10.2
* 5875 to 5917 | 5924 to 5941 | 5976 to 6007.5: -0.14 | 8.54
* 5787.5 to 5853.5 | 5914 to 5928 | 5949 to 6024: 0.09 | 10.3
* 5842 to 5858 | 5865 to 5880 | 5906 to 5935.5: 0.05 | 10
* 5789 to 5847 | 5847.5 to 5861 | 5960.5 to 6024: 0.07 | 10.5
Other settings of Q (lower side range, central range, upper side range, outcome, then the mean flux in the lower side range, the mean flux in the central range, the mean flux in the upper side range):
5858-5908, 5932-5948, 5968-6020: -1.6 Angstrom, 7.92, 9.99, 10.2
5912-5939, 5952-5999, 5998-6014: -0.7 Angstrom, 9.62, 10.1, 10.2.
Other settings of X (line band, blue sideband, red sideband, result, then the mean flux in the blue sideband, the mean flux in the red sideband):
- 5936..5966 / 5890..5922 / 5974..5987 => -3.2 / 7.77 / 9.98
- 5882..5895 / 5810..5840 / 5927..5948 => 5.8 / 10.4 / 9.91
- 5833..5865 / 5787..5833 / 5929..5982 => 0.8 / 10.5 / 10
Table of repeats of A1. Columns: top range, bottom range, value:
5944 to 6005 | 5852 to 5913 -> 1.23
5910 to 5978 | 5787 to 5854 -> 0.94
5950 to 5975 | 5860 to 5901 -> 1.30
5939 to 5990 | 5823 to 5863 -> 0.98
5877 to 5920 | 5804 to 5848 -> 0.72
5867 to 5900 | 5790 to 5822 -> 0.70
